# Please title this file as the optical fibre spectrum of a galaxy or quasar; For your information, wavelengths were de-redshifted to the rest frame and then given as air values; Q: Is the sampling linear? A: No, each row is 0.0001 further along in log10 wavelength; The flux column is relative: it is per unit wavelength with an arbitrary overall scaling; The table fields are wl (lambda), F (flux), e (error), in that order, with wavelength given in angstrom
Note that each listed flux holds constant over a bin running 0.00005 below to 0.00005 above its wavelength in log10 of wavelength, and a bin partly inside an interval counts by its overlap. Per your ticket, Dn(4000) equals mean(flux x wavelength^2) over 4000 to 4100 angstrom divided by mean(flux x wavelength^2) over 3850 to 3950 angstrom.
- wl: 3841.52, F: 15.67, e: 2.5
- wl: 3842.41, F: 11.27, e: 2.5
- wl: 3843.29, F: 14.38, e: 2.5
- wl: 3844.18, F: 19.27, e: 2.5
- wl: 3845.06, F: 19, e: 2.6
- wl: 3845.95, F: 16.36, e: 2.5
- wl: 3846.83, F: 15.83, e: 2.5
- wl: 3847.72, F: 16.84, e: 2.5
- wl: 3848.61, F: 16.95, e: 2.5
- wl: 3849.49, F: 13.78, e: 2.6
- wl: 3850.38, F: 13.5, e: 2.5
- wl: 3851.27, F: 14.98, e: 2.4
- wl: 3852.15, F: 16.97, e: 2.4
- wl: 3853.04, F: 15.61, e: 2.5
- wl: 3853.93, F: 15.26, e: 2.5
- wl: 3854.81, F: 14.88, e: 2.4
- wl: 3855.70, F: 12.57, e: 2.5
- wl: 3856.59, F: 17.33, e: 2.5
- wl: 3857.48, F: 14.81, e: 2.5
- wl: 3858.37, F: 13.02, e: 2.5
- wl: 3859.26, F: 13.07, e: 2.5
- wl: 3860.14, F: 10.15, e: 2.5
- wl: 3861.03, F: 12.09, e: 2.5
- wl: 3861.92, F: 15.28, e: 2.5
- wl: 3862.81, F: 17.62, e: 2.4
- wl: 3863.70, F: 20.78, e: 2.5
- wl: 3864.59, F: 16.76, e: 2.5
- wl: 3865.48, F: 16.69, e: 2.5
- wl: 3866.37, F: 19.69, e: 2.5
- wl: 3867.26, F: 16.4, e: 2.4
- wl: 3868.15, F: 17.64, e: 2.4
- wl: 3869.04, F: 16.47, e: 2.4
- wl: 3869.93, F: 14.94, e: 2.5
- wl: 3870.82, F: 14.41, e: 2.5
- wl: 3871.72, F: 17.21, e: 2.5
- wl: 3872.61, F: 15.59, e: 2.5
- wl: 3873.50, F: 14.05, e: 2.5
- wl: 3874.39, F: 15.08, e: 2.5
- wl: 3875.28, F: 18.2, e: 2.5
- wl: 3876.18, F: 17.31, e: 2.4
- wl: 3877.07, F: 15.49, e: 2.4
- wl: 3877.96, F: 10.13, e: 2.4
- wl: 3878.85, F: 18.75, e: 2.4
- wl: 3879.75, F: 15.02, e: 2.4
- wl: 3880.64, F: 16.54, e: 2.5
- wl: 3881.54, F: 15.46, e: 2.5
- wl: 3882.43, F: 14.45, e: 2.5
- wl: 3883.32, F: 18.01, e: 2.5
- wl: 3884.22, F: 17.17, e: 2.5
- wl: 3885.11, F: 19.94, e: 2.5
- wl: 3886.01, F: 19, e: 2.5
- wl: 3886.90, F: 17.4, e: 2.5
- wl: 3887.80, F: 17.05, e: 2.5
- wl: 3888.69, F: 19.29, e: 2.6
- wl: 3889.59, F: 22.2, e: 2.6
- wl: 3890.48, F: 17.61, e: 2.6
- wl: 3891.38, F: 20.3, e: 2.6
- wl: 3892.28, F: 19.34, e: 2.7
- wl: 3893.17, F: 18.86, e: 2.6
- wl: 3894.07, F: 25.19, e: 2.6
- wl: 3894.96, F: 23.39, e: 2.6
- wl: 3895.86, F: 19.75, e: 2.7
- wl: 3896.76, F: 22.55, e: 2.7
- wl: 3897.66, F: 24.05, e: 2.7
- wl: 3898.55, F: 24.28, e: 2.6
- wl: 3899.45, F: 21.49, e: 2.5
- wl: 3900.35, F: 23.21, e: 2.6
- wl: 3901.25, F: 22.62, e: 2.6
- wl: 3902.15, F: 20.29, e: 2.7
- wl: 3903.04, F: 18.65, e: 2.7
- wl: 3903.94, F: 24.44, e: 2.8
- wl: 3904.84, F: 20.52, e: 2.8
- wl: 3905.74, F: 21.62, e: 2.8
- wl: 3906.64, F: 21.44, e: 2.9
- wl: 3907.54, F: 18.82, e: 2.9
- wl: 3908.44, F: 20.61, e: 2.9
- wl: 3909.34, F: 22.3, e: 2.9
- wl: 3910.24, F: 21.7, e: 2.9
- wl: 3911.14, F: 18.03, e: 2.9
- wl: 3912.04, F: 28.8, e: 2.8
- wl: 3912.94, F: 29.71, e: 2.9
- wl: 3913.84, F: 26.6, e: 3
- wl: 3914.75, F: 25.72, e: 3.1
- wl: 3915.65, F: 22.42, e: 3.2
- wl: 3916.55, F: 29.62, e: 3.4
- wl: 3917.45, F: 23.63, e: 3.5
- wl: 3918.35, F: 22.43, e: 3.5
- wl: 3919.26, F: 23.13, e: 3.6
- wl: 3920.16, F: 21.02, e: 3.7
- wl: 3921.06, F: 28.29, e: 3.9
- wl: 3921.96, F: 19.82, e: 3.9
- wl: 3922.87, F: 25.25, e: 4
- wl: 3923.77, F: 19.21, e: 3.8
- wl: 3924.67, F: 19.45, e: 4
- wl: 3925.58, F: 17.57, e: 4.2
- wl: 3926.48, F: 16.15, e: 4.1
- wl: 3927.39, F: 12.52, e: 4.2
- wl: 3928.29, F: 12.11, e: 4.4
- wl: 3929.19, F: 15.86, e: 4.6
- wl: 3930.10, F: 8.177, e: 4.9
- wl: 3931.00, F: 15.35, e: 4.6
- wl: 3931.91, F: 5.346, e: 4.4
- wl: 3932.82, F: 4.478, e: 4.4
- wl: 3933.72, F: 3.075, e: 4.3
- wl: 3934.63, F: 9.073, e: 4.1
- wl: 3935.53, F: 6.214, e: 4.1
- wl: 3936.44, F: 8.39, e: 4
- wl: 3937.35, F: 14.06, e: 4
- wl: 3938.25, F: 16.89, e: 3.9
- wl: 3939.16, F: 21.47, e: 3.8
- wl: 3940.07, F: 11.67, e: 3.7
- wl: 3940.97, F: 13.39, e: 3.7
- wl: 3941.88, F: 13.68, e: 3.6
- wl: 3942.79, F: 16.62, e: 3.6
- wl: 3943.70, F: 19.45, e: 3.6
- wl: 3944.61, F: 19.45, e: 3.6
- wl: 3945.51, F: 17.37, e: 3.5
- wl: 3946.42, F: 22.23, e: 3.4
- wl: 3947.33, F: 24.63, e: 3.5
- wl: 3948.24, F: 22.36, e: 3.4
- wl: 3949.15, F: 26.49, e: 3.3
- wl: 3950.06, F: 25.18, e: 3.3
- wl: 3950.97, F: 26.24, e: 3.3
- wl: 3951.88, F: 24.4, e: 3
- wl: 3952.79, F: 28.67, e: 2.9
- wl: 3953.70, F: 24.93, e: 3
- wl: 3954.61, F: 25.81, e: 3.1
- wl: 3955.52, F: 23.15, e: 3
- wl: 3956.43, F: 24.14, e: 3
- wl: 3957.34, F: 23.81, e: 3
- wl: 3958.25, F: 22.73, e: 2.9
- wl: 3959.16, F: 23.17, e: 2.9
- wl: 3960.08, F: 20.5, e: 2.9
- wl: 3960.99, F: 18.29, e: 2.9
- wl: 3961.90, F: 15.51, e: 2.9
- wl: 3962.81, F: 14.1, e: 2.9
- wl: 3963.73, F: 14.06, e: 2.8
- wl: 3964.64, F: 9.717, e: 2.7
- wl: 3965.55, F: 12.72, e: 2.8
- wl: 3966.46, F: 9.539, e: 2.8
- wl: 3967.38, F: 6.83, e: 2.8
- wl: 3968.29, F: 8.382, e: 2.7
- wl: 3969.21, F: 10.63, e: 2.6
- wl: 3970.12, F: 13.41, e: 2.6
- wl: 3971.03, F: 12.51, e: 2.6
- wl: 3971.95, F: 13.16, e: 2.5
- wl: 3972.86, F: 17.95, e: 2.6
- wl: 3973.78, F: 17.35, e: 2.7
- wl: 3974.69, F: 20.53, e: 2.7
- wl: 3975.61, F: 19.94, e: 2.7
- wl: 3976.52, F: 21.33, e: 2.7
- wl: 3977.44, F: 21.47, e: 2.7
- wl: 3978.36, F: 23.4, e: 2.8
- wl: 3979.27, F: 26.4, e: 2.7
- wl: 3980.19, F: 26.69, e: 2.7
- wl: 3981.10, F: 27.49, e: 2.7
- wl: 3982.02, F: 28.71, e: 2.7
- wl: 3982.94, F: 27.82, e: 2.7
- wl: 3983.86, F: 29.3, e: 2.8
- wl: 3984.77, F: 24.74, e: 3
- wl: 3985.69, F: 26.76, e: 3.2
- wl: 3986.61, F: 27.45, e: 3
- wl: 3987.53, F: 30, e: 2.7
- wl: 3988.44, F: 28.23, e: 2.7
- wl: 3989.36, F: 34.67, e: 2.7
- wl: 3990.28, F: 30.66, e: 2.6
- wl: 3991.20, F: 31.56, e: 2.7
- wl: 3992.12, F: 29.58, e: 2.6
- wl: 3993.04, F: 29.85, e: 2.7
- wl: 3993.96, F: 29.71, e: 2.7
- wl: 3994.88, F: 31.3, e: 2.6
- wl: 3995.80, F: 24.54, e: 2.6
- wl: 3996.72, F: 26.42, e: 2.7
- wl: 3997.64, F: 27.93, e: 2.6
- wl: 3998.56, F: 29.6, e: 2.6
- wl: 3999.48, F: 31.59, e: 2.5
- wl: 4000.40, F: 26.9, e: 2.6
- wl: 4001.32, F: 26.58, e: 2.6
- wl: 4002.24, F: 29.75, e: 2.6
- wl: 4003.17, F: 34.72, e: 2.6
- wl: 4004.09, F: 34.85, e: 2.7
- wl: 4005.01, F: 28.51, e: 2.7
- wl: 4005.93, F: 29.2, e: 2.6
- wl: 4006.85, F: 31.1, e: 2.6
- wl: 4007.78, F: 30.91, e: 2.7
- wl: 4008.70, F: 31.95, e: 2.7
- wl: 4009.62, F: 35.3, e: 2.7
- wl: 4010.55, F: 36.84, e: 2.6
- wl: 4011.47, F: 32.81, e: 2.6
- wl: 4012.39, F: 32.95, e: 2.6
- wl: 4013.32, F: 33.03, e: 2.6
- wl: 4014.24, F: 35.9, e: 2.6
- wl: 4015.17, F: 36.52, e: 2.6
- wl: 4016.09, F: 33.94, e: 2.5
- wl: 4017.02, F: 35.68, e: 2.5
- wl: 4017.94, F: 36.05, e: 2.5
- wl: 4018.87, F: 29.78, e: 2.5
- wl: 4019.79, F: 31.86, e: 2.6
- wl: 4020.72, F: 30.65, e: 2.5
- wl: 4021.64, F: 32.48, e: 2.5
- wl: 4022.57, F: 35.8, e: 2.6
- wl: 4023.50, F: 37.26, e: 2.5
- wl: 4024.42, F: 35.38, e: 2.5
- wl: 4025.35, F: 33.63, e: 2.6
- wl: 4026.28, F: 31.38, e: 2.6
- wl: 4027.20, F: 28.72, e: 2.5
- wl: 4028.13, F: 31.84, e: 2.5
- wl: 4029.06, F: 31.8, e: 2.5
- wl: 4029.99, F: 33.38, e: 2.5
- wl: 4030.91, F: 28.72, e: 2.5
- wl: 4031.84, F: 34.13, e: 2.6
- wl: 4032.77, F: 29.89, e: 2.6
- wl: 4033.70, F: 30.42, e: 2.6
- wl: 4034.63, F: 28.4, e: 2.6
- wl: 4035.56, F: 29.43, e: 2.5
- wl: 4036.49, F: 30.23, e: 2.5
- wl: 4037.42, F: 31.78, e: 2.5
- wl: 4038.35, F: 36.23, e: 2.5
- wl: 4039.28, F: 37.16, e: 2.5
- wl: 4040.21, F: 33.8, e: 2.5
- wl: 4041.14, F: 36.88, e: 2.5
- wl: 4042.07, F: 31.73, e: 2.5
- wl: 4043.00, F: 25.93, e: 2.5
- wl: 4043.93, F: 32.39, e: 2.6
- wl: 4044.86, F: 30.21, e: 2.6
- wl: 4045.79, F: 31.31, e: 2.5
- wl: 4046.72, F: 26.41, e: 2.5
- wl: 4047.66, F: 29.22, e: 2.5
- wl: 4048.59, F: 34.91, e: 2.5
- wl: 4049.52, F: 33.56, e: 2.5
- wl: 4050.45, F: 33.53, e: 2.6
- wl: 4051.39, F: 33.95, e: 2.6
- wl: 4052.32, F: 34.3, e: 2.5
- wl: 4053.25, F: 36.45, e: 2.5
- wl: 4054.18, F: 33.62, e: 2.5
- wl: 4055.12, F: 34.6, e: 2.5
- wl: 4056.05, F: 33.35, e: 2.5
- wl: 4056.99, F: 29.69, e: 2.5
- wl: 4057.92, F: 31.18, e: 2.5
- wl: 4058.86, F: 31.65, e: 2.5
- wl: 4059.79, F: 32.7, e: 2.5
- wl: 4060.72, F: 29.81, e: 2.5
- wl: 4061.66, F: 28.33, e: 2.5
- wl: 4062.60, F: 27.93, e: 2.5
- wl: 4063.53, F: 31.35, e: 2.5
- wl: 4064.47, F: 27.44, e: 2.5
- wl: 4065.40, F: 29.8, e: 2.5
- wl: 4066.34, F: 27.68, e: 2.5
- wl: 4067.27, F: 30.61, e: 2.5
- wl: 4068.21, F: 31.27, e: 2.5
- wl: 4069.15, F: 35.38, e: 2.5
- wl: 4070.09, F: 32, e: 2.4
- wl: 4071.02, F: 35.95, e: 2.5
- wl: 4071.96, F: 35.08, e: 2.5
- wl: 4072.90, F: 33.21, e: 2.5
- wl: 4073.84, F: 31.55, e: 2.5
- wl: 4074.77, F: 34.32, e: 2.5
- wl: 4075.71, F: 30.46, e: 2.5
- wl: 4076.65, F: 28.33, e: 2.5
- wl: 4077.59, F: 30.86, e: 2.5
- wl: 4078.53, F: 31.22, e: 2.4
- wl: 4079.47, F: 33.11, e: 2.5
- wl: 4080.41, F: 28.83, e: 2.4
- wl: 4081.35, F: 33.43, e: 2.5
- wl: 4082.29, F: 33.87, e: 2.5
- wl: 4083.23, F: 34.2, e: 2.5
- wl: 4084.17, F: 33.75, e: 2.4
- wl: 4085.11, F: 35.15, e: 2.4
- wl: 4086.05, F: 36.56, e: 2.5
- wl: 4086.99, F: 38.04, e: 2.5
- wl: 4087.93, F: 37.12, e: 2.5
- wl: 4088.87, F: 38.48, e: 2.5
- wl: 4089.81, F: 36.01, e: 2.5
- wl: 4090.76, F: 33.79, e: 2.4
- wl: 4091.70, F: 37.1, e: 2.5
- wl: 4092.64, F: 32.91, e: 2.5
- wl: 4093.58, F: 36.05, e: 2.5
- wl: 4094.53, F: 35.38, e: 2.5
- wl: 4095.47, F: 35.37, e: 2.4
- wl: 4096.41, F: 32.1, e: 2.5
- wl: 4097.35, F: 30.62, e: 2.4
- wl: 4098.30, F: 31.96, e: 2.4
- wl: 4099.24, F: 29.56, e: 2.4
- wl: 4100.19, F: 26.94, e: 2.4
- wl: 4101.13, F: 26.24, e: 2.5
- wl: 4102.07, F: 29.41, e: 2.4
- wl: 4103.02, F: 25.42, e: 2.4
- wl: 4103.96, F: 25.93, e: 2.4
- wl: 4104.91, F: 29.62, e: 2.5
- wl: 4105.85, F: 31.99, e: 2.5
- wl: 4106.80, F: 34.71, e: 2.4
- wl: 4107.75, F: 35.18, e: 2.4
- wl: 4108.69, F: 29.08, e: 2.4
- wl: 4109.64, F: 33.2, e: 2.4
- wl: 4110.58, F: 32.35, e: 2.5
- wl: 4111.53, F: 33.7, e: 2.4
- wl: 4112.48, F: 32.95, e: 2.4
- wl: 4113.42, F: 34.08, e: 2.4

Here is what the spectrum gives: 1.95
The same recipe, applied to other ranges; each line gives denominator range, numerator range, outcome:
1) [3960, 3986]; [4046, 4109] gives 1.83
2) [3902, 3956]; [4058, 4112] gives 1.79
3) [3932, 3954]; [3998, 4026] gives 1.96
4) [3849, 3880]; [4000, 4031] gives 2.27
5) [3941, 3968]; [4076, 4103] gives 1.79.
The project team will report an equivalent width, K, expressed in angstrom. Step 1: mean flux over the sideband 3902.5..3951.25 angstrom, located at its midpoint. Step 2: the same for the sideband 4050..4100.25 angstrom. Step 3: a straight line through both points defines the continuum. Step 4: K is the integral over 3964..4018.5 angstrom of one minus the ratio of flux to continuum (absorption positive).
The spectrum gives -2.4 angstrom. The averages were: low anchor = 18.8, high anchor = 32.8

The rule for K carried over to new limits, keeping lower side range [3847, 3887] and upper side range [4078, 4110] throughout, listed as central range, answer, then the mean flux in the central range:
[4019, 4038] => -2.8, 31.8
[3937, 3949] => 1.9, 18.2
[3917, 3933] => 2.1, 17.4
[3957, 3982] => 6.2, 17.6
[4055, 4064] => -0.2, 30.9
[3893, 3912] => -3.4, 21.8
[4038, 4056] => -2.3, 33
